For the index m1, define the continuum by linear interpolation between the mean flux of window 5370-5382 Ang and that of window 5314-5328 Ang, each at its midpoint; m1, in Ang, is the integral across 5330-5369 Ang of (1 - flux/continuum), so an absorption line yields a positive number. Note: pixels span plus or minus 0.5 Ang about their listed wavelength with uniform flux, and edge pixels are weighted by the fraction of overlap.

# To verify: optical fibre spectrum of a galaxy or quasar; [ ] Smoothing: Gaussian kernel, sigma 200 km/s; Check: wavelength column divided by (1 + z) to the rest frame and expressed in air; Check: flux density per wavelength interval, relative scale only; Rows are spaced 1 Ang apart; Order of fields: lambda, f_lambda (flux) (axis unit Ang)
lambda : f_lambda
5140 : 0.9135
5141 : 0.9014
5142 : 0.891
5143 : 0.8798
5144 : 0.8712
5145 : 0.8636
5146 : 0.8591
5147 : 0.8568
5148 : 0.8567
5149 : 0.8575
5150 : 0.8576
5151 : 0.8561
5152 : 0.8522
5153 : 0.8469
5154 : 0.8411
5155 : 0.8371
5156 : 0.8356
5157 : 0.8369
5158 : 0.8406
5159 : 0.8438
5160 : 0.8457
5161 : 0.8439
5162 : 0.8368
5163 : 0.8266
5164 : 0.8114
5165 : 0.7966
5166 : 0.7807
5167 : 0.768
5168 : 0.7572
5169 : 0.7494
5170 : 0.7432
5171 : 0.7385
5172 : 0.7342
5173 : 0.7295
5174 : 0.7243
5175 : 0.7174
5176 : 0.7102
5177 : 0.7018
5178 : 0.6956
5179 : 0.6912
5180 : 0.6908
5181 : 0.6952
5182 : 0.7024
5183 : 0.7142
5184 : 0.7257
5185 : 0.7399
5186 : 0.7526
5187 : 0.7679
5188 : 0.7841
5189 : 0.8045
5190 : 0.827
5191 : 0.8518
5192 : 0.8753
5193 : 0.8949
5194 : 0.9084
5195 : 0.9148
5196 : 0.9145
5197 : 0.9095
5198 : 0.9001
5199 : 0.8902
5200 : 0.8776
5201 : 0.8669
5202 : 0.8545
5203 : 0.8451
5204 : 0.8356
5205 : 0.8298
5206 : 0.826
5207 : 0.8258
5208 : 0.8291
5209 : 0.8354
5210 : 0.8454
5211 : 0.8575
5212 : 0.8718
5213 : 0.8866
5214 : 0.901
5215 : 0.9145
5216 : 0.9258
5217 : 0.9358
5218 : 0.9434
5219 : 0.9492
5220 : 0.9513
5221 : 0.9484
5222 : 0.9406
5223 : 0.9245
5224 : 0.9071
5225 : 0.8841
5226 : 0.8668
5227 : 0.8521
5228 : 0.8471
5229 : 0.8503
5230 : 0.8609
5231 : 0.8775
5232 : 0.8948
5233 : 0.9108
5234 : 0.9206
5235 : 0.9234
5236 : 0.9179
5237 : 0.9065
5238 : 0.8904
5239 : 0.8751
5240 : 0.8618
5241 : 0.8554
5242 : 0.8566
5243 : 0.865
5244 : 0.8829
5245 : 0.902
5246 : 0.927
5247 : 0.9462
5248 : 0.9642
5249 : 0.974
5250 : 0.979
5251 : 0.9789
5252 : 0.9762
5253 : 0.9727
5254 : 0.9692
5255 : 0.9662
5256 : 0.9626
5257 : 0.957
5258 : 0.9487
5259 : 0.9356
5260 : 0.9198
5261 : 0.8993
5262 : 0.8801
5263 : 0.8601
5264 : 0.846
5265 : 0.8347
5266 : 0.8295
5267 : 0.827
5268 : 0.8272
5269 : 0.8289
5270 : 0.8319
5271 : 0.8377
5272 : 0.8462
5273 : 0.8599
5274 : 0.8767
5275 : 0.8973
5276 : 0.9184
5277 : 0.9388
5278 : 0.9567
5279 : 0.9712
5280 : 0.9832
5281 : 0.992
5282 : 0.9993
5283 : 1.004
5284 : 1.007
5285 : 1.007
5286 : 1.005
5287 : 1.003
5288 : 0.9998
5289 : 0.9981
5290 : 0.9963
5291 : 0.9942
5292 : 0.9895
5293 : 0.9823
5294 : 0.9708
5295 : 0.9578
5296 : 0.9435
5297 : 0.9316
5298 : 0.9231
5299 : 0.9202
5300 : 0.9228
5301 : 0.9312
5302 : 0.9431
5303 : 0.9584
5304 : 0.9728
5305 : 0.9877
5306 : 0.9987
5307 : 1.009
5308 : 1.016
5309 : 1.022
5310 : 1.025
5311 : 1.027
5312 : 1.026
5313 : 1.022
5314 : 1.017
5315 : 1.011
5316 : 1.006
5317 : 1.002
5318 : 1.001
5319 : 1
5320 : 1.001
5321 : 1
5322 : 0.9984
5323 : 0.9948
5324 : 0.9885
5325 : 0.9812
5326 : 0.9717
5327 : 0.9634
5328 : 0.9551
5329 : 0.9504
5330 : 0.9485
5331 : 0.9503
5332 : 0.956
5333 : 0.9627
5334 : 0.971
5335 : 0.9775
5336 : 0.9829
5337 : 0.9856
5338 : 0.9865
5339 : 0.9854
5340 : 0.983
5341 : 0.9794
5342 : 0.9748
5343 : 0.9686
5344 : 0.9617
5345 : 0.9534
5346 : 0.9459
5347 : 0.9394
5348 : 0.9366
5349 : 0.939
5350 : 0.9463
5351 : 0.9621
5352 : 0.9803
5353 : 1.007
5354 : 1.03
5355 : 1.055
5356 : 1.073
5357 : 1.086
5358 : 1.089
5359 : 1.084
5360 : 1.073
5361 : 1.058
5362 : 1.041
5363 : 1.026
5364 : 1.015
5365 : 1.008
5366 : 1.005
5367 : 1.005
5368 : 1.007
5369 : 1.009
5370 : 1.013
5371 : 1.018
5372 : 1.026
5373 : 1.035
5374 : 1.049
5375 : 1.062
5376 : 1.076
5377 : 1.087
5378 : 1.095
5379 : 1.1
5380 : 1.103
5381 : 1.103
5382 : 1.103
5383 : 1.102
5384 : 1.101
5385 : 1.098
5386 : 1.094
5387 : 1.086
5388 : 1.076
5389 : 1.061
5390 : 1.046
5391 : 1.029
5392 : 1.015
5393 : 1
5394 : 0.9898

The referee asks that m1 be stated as 1.3 Ang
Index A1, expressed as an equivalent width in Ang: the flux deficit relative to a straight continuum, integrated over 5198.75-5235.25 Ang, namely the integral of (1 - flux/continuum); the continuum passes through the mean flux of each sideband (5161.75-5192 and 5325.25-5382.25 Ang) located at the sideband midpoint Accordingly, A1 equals -3.2 Ang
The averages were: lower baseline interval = 0.754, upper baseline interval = 1.01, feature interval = 0.884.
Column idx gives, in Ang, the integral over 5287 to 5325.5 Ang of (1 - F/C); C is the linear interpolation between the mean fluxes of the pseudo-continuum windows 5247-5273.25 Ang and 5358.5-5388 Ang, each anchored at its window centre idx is -0.7 Ang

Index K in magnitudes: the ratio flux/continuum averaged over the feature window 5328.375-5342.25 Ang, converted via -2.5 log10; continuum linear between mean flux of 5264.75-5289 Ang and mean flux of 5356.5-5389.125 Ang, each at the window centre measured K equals 0.04 mag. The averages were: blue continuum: 0.923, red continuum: 1.06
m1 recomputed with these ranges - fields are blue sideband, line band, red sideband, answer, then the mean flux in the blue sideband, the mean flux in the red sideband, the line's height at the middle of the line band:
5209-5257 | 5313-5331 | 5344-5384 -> 0.1 Ang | 0.911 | 1.03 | 0.993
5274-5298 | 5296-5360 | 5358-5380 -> 1.5 Ang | 0.973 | 1.04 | 1.01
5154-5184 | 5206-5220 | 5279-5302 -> -0.7 Ang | 0.766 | 0.975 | 0.842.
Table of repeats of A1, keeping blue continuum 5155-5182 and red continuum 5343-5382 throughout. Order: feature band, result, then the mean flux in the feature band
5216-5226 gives -1.1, 0.928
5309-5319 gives -0.6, 1.01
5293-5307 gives -0.2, 0.954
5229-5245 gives -0.5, 0.886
